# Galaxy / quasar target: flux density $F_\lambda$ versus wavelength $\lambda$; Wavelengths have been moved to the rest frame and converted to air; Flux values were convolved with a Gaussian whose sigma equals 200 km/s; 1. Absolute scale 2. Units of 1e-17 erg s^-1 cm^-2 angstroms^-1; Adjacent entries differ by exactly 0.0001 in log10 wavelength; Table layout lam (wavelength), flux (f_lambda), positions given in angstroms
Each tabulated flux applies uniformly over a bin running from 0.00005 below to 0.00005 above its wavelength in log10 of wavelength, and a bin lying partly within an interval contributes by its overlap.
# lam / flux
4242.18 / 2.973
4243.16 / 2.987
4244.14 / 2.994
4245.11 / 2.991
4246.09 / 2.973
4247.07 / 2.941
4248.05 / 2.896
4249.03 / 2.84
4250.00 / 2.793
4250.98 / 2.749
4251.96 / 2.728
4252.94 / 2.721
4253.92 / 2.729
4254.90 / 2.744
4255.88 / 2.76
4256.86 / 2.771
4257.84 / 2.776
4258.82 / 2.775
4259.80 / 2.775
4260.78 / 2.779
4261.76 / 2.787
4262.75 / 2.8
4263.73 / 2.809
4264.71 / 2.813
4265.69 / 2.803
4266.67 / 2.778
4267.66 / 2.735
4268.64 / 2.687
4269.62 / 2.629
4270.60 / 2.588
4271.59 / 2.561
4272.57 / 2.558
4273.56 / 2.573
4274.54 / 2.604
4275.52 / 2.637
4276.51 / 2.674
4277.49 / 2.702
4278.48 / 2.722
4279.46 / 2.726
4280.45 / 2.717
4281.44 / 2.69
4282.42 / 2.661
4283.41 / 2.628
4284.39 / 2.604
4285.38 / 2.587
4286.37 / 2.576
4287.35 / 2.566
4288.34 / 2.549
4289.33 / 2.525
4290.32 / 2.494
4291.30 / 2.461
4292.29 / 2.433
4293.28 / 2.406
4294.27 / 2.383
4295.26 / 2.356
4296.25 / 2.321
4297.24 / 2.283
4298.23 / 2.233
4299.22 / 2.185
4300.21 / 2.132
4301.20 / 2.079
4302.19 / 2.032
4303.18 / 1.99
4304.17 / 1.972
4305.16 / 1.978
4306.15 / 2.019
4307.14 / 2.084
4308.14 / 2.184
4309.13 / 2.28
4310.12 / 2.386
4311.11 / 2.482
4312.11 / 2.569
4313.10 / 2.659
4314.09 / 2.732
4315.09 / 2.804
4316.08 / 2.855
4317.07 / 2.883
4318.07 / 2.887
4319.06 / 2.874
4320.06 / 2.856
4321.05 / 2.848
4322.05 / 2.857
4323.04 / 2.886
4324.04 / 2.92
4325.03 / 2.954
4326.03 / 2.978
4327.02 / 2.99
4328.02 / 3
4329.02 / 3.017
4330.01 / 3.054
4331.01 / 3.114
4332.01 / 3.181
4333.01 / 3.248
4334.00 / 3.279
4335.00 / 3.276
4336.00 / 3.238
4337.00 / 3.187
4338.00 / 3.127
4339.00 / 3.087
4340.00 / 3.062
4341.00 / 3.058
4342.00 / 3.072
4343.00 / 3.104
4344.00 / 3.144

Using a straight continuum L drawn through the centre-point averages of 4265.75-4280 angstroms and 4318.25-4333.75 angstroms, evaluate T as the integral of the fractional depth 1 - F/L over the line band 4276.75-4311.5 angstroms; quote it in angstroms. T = 5.0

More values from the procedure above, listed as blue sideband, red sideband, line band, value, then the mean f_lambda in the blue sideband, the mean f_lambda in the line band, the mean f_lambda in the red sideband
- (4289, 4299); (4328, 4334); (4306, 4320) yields 1.00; 2.38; 2.57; 3.13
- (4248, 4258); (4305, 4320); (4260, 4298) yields 0.83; 2.77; 2.61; 2.53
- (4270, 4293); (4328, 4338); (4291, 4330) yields 5.33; 2.6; 2.53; 3.16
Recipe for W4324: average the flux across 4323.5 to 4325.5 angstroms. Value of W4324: 2.94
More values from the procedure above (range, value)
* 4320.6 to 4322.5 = 2.85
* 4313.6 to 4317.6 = 2.82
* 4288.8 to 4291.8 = 2.5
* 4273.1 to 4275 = 2.59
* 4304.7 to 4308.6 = 2.06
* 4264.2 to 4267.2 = 2.8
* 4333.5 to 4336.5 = 3.27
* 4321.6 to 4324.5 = 2.89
